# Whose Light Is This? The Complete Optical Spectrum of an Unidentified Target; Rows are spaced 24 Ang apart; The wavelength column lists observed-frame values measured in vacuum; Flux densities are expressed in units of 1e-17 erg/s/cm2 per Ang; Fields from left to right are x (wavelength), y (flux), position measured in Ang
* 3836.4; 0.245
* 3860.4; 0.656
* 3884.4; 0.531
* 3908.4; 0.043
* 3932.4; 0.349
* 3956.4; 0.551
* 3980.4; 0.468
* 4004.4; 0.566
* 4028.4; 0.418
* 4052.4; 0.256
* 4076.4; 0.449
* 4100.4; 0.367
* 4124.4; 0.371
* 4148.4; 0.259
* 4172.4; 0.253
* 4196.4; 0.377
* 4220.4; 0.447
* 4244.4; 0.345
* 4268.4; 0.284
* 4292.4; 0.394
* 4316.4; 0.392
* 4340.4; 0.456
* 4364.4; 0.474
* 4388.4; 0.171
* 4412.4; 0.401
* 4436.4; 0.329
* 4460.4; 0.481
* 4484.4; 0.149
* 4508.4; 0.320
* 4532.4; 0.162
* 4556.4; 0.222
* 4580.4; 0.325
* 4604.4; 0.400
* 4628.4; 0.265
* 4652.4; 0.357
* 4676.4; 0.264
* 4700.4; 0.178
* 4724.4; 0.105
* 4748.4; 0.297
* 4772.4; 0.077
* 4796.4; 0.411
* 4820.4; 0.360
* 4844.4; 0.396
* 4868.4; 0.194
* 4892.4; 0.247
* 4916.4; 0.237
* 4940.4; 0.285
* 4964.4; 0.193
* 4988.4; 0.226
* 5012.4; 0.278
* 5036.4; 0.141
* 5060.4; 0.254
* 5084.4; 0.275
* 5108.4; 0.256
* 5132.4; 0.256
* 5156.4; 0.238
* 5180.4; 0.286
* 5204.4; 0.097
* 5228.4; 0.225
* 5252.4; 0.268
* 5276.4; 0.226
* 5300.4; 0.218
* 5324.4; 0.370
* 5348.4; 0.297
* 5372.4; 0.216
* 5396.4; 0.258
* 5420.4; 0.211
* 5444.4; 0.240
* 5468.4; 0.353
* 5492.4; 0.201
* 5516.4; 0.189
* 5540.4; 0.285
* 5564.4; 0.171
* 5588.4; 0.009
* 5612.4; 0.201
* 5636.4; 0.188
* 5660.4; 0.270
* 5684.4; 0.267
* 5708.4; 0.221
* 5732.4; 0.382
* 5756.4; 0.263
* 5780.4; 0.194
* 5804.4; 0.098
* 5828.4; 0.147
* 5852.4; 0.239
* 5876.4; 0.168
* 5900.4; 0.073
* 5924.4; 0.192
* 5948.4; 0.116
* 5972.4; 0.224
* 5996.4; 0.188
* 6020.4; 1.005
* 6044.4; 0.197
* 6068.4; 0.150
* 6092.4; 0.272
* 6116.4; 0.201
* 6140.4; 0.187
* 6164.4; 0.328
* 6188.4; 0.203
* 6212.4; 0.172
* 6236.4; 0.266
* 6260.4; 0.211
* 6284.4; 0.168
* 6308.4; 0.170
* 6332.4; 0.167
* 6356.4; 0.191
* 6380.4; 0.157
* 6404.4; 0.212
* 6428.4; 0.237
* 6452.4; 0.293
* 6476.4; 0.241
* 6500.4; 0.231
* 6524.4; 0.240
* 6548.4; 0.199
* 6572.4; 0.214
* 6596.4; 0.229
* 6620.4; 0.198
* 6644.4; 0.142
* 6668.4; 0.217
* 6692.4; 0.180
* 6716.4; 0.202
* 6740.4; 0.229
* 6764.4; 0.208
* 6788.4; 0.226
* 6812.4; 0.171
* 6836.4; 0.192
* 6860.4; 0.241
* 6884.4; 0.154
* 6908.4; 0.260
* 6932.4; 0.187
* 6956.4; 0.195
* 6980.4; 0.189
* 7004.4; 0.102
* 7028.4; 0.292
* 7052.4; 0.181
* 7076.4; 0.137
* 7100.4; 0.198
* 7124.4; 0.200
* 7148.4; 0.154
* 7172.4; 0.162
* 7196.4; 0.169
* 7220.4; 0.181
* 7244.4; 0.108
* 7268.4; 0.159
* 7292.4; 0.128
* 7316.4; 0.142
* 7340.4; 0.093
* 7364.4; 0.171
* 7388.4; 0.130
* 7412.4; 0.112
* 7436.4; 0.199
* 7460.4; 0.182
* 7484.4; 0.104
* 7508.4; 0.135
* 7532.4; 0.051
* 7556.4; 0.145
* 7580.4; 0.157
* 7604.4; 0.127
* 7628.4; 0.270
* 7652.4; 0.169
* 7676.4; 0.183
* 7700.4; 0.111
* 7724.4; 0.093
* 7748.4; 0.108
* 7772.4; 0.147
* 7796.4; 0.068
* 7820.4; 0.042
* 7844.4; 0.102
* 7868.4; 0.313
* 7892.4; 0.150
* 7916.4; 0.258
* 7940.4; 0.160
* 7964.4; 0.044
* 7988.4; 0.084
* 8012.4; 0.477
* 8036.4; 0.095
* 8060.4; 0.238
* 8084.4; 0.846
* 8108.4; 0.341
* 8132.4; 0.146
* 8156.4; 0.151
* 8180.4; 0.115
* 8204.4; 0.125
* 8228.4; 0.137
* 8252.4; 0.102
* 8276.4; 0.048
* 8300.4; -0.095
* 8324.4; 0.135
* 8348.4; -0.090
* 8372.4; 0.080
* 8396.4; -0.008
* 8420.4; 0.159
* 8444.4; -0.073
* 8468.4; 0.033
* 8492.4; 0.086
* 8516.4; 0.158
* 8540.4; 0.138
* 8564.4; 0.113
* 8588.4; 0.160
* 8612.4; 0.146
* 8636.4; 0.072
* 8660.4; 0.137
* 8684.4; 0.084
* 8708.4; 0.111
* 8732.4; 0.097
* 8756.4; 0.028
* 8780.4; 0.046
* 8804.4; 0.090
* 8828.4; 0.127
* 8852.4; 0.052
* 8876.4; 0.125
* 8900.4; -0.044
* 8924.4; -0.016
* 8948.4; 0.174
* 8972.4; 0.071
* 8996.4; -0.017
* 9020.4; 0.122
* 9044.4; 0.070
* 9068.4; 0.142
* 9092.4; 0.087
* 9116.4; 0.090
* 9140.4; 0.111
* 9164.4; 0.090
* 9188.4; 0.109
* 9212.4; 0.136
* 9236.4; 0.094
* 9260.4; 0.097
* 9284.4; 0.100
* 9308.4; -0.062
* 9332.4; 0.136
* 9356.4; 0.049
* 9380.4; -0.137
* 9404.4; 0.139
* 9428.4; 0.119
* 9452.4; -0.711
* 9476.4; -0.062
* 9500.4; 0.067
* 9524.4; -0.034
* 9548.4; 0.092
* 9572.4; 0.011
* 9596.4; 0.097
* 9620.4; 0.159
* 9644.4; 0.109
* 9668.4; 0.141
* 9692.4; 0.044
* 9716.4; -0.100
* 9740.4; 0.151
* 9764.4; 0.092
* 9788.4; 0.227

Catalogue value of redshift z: 0.616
